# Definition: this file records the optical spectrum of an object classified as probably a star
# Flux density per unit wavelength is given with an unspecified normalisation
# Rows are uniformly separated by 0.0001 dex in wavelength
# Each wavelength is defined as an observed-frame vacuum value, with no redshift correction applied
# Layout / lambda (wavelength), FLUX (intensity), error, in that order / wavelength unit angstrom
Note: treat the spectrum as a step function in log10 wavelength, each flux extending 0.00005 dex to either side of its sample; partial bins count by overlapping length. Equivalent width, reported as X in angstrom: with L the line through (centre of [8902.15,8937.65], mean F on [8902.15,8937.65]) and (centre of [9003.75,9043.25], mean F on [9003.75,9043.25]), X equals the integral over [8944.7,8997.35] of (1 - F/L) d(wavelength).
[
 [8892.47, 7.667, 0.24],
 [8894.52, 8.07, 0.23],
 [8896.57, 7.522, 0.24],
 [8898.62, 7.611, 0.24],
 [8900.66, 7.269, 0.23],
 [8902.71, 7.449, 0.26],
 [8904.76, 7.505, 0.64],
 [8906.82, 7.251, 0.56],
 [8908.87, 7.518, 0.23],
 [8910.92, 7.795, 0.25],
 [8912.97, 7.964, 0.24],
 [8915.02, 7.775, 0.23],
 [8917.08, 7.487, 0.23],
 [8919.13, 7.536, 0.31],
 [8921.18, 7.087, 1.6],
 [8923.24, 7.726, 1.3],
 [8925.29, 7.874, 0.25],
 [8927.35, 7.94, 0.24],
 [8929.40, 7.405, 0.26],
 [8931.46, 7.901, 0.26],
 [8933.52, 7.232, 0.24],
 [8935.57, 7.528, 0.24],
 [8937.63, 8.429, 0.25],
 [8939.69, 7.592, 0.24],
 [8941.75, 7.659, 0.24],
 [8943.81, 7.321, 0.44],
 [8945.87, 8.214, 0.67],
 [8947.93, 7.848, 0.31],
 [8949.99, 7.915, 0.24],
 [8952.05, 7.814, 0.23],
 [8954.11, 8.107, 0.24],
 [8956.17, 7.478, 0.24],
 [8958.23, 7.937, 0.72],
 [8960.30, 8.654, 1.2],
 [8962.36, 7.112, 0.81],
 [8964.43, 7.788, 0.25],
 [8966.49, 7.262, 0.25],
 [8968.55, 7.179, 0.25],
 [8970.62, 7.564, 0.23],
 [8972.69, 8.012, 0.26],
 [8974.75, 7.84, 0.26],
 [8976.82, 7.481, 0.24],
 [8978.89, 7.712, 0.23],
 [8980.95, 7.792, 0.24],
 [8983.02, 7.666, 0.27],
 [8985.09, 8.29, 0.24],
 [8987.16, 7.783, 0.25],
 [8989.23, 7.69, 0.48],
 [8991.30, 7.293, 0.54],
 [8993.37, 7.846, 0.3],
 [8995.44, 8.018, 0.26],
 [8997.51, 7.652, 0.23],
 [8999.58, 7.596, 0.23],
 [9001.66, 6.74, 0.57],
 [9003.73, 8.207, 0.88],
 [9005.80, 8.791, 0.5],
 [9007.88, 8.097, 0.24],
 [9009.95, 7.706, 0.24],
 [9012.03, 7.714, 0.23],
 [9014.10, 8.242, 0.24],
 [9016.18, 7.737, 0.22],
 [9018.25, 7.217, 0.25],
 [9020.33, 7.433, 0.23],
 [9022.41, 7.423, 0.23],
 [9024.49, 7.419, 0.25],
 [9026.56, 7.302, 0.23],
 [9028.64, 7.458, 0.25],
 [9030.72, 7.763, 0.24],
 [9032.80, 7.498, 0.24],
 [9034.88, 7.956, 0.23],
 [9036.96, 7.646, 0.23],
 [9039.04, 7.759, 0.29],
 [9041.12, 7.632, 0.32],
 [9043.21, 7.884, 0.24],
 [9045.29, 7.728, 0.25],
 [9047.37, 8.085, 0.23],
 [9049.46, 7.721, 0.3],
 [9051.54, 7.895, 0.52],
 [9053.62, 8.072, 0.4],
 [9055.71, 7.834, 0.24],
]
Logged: -0.7 angstrom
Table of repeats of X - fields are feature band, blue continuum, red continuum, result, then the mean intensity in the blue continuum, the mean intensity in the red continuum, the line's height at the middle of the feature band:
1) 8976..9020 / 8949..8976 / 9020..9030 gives -1.2 angstrom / 7.74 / 7.42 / 7.56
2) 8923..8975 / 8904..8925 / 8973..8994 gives -0.5 angstrom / 7.58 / 7.75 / 7.66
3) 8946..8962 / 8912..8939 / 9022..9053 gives -0.5 angstrom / 7.68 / 7.69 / 7.68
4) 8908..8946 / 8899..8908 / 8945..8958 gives -0.2 angstrom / 7.39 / 7.9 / 7.64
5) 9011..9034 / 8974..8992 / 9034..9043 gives 0.5 angstrom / 7.73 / 7.75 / 7.75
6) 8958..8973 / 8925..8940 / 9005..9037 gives 0.1 angstrom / 7.74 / 7.71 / 7.73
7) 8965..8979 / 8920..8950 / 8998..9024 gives 0.3 angstrom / 7.7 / 7.73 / 7.72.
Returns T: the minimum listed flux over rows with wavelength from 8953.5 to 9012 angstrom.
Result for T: 6.74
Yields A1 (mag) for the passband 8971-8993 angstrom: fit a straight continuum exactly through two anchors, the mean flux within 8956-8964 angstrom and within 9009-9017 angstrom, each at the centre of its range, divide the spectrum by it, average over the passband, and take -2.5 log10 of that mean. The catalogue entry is 0.01 mag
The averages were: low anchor 7.82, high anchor 7.85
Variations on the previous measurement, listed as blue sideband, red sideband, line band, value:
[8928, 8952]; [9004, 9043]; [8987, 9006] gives 0.00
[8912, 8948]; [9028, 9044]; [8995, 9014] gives -0.02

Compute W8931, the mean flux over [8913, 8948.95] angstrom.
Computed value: 7.69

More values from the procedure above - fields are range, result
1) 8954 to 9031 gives 7.71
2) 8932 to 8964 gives 7.79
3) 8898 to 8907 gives 7.42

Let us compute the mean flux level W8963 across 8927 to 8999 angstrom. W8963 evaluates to 7.74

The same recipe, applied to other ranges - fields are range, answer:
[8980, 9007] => 7.8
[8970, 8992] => 7.75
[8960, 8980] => 7.63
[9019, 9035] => 7.5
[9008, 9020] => 7.74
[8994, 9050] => 7.72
